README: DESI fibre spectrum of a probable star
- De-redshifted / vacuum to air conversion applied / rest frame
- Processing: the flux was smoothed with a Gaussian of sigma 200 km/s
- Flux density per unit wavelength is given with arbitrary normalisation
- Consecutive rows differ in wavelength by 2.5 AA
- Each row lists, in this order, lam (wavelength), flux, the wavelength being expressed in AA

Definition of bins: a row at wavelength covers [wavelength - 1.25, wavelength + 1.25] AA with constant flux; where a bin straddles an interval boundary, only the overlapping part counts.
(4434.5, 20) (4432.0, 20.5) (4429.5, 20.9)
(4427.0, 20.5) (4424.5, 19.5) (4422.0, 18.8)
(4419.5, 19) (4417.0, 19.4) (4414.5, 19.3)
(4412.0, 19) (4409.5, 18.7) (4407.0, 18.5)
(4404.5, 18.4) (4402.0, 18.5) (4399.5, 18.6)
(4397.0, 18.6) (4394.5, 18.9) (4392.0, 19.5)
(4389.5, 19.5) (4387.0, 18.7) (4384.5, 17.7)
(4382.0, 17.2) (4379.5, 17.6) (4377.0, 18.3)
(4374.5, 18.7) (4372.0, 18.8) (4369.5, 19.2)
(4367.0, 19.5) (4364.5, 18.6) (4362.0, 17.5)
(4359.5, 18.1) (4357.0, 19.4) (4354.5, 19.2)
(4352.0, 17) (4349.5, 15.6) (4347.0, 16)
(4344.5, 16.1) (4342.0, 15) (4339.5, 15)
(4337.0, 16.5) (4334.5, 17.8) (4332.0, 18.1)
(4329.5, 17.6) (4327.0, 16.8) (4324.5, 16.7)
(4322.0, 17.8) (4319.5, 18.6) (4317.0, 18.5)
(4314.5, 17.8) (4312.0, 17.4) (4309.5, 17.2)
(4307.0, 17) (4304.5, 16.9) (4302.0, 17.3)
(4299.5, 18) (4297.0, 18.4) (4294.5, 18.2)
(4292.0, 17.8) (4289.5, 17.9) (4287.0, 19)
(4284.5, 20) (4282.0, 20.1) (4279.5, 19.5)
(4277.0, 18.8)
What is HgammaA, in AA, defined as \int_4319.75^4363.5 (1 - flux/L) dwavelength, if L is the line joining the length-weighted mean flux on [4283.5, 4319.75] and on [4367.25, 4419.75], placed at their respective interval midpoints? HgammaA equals 2.79 AA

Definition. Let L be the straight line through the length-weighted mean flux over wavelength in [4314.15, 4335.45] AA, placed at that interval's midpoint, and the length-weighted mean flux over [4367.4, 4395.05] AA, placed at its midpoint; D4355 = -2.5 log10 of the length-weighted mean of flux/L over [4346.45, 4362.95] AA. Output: 0.03 mag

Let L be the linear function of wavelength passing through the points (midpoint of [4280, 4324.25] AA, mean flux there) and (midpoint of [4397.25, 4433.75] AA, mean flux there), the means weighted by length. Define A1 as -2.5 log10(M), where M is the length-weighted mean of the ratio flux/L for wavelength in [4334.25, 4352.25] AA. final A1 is 0.16 mag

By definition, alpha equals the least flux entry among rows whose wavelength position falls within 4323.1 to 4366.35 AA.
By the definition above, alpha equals 15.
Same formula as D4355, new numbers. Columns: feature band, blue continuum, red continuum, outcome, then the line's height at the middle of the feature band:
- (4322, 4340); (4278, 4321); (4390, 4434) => 0.09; 18.5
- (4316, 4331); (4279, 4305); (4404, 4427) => 0.06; 18.6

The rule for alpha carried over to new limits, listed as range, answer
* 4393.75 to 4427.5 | 18.4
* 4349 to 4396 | 15.6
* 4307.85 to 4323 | 17.2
